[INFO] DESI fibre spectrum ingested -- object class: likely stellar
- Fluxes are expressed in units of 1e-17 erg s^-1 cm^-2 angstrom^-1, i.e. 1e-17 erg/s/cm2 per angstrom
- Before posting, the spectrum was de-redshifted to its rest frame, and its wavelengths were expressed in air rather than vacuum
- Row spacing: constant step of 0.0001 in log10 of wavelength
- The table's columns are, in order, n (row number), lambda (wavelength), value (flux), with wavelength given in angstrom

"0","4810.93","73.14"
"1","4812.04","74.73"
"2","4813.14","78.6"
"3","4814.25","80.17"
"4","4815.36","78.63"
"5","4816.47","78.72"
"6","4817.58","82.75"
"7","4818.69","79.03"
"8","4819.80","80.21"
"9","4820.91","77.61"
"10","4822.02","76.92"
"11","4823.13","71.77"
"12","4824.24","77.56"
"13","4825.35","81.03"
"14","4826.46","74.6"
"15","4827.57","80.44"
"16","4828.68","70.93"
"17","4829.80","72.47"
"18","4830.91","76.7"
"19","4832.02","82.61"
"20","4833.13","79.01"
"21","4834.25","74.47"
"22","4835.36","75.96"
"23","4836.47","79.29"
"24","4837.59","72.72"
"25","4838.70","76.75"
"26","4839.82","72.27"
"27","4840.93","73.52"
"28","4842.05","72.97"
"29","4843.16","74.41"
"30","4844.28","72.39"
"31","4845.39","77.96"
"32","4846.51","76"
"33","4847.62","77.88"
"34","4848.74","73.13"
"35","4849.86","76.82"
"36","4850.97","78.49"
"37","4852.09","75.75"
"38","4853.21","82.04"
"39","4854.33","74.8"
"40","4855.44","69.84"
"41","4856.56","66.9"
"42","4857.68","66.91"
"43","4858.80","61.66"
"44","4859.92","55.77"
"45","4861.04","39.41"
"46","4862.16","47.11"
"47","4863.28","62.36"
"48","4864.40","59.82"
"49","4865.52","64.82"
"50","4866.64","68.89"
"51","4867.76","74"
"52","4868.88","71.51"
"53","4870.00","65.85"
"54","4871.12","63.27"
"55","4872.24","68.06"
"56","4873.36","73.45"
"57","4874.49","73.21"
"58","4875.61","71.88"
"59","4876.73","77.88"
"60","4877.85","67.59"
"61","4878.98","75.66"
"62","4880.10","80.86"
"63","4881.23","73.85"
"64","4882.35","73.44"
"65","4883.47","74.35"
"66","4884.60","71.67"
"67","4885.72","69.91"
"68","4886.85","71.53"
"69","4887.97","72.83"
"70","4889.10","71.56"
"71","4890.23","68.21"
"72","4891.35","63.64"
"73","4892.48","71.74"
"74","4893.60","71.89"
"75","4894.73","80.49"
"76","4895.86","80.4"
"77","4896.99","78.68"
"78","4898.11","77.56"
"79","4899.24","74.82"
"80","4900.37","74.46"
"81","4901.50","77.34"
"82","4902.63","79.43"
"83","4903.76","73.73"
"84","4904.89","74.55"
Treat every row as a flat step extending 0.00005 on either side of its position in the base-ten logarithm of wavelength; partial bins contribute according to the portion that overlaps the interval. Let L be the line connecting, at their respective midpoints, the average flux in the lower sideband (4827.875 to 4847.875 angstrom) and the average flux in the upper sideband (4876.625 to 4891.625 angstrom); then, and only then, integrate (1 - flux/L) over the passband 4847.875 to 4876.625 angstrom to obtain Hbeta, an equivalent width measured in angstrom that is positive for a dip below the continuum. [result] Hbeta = 2.4 angstrom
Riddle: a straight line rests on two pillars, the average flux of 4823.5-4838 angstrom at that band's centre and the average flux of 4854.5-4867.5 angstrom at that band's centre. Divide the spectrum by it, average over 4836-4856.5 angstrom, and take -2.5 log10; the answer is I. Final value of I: -0.10 mag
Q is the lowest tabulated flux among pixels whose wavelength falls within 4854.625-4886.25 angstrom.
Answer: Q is 39.41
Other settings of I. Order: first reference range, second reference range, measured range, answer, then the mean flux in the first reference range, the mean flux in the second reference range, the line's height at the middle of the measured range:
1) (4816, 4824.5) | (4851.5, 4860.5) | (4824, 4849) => -0.03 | 78.1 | 69.1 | 74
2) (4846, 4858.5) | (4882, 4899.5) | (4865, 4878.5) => 0.05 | 74.1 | 73.3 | 73.7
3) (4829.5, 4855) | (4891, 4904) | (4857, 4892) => 0.12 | 76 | 75.6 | 75.8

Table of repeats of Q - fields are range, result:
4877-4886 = 67.59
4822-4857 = 66.9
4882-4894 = 63.64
